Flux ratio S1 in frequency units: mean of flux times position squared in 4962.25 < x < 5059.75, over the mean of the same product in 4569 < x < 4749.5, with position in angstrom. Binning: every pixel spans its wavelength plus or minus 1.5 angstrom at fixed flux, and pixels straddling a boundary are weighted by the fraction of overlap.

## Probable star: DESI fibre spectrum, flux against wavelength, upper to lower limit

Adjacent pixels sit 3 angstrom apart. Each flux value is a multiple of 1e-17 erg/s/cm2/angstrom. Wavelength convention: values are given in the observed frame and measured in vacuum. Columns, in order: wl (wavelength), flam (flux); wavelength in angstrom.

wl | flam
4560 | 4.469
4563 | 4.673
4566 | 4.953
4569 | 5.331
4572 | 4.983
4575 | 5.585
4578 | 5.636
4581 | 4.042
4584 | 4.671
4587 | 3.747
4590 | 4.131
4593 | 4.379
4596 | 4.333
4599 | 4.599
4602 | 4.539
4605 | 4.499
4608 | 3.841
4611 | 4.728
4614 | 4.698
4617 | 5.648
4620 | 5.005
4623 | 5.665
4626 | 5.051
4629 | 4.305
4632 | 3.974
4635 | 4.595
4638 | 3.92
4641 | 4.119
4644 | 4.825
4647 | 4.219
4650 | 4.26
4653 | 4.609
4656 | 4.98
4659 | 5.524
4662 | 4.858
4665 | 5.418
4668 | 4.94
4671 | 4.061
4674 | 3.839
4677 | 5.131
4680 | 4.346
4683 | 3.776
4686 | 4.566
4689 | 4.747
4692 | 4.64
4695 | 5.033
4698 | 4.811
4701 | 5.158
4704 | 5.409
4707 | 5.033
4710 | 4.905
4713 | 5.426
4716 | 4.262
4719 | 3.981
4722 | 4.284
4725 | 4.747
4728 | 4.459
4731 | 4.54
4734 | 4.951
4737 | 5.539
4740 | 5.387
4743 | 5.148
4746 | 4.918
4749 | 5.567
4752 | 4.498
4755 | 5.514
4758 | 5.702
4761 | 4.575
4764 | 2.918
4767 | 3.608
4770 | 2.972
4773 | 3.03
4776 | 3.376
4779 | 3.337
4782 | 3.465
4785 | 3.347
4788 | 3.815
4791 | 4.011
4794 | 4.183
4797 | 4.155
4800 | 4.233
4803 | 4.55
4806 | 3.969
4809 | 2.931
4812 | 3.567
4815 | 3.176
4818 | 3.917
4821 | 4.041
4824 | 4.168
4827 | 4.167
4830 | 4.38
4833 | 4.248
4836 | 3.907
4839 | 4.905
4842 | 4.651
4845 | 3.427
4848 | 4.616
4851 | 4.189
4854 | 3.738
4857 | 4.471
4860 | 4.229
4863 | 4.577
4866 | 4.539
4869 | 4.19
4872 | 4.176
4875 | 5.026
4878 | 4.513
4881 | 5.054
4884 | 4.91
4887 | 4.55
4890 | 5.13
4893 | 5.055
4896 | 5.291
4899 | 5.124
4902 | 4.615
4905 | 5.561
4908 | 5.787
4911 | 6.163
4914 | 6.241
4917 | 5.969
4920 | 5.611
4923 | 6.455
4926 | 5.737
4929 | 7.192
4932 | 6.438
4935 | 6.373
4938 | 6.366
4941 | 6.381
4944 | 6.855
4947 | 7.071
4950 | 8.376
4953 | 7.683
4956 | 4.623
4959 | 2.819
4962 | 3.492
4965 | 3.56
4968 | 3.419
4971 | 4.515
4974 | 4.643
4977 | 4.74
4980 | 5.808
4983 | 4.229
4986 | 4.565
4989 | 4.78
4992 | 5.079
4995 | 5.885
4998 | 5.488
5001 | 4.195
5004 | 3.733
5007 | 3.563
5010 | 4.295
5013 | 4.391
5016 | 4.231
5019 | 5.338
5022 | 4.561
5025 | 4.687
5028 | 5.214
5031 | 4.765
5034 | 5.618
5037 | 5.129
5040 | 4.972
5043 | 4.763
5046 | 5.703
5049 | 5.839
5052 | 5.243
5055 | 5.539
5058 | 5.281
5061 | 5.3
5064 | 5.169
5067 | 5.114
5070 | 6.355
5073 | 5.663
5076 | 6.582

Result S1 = 1.2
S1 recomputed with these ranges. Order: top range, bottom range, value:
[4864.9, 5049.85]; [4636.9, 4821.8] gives 1.29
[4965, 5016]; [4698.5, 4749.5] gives 1.03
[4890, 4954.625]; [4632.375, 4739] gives 1.46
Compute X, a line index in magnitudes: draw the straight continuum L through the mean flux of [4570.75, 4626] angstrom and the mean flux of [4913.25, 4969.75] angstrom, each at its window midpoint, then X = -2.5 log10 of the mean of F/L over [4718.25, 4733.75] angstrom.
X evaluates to 0.15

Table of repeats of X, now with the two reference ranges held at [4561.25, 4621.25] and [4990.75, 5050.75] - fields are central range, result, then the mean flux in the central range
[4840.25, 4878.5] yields 0.11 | 4.33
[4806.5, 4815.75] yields 0.40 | 3.31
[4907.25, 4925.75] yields -0.24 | 6.03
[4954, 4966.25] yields 0.27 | 3.79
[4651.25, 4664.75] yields -0.07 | 5.02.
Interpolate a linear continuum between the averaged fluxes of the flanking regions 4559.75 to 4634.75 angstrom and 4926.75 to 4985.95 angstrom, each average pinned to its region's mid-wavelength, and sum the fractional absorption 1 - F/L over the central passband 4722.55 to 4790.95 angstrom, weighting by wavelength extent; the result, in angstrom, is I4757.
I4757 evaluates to 9.68 angstrom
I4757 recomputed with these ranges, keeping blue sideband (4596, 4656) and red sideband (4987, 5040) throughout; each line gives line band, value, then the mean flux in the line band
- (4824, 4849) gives 2.2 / 4.27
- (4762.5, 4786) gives 7.1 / 3.25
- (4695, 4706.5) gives -1.2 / 5.11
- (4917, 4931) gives -4.4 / 6.23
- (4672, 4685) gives 0.9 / 4.28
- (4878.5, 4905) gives -1.5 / 4.98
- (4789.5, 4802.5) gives 1.4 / 4.18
